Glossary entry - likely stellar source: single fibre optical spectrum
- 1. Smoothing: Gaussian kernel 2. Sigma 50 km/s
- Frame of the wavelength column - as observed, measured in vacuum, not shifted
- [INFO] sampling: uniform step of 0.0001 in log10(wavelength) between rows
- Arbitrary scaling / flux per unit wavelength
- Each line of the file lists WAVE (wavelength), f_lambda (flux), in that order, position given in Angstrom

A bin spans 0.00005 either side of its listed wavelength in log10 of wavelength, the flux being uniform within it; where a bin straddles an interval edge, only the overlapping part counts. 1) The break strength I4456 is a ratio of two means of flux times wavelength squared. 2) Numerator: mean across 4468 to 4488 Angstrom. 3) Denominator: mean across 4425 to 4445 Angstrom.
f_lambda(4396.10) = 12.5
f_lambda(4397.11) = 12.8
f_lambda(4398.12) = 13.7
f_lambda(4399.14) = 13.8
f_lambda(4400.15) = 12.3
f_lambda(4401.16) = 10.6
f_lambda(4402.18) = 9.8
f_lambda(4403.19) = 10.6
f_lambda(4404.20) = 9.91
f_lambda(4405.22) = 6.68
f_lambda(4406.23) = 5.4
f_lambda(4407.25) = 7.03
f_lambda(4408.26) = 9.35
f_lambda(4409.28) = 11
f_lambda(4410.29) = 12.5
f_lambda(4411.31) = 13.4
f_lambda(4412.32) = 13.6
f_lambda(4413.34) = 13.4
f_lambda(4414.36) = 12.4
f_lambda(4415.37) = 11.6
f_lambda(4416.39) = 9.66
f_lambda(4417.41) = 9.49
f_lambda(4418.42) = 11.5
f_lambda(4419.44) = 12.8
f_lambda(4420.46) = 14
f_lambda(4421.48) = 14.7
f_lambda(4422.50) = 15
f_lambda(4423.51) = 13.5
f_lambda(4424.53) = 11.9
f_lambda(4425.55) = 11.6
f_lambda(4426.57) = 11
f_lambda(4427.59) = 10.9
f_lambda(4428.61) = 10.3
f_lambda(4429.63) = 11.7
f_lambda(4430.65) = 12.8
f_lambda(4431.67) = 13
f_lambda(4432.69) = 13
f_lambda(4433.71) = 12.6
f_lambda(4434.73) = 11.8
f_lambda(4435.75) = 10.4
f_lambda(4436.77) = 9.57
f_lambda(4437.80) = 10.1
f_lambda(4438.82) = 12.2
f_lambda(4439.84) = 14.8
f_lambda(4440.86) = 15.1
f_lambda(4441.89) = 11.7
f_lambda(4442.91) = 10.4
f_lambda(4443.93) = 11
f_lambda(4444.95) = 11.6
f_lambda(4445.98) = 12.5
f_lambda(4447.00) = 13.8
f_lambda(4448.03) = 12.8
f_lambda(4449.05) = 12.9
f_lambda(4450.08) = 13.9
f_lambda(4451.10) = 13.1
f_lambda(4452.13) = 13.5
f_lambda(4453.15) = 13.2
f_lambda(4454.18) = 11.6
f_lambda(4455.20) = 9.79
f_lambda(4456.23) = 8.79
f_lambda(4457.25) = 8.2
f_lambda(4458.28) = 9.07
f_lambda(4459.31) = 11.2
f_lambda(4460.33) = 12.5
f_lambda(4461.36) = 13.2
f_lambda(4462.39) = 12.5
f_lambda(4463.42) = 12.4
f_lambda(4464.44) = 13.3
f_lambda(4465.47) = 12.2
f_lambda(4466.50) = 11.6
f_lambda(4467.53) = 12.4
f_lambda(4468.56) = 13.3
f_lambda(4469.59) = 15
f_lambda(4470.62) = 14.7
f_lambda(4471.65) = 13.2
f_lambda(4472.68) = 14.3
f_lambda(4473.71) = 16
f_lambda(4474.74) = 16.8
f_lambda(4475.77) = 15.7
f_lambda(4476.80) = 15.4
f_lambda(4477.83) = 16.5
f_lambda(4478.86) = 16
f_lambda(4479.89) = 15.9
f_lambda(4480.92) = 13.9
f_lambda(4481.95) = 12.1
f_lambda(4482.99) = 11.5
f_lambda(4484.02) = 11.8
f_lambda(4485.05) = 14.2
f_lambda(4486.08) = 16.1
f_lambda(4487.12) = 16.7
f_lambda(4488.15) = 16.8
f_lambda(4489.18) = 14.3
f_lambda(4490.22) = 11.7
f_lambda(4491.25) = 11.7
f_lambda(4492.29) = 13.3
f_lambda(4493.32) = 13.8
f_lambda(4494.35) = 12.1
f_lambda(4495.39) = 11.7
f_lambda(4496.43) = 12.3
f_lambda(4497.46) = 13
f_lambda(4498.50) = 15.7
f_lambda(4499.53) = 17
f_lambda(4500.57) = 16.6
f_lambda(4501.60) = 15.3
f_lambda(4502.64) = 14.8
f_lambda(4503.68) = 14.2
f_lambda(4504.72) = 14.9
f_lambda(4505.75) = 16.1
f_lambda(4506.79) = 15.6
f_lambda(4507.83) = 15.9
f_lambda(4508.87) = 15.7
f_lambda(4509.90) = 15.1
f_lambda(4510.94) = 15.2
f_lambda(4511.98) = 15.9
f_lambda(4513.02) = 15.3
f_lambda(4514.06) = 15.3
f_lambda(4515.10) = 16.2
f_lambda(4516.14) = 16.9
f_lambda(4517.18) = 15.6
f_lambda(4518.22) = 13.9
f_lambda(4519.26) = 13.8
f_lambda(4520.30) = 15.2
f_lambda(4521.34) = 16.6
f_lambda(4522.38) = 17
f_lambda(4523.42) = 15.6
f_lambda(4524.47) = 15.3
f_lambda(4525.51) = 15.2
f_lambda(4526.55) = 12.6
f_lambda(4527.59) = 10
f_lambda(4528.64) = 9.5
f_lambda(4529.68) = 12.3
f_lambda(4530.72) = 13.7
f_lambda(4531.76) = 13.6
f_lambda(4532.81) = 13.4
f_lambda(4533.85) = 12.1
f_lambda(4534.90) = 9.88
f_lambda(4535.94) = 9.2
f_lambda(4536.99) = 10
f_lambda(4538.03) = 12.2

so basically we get 1.3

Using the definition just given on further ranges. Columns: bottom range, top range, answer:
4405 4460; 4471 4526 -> 1.31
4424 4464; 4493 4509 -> 1.27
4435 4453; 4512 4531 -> 1.22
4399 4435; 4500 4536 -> 1.31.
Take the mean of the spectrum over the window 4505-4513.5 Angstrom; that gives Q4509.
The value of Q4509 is 15.6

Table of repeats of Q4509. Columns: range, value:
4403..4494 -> 12.5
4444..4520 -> 13.8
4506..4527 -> 15.4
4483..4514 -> 14.5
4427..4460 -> 11.8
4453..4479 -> 13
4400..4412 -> 9.87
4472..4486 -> 14.7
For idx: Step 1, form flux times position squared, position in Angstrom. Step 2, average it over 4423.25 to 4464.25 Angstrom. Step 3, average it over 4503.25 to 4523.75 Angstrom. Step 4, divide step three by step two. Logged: 1.34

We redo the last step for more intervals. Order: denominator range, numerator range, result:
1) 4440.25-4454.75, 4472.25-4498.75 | 1.14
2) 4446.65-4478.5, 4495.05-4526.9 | 1.19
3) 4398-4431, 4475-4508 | 1.31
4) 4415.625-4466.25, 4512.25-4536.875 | 1.19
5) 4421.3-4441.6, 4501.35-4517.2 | 1.31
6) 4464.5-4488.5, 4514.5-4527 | 1.09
